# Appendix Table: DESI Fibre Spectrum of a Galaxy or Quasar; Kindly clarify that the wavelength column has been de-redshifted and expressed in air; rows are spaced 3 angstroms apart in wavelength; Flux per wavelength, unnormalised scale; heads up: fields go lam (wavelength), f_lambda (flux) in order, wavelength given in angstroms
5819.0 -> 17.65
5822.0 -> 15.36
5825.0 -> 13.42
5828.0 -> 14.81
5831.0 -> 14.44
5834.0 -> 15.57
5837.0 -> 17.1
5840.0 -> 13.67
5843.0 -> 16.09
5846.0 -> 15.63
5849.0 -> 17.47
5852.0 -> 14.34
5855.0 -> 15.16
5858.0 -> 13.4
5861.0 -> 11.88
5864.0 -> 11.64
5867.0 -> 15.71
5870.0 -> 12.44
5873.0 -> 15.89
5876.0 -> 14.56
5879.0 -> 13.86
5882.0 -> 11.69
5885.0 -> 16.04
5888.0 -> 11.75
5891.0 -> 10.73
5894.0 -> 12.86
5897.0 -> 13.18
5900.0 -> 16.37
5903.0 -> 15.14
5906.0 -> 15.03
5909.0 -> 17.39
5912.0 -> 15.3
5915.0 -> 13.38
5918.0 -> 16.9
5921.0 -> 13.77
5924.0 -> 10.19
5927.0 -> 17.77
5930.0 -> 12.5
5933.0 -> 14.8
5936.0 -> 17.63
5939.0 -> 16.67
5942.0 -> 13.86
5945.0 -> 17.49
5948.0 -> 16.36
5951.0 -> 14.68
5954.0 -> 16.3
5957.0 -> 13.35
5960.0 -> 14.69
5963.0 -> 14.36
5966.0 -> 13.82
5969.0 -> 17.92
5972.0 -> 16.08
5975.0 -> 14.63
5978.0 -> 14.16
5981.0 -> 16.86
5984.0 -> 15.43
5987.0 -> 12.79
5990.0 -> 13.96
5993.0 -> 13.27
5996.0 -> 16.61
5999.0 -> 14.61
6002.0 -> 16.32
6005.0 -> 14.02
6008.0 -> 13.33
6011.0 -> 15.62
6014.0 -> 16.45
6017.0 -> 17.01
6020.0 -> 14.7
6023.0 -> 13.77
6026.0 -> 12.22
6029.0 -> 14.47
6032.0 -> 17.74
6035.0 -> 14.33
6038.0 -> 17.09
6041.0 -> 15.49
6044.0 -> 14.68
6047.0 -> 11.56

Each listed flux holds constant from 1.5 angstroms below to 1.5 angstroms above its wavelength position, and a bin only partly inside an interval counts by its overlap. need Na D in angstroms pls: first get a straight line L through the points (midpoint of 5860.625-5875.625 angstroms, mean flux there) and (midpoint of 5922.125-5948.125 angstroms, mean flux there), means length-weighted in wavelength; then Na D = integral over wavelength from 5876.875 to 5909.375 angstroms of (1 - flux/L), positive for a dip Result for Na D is 0.8 angstroms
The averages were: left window 13.7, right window 15.2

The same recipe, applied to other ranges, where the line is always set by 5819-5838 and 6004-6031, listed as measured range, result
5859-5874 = 1.7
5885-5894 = 1.7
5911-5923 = 0.3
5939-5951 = -0.8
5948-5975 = -0.6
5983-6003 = 0.1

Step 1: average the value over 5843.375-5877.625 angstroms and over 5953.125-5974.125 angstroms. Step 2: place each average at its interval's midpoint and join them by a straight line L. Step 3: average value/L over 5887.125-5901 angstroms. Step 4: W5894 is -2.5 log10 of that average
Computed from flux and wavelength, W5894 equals 0.14 mag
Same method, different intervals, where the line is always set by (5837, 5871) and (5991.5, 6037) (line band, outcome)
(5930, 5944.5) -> -0.06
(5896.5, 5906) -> -0.04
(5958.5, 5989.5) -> -0.01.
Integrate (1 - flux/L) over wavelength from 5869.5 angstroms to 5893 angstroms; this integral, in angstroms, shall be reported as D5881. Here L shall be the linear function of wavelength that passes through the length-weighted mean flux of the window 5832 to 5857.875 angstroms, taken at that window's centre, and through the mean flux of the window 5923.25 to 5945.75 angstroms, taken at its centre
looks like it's 3.0 angstroms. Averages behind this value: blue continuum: 15.5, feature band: 13.4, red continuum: 15.2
